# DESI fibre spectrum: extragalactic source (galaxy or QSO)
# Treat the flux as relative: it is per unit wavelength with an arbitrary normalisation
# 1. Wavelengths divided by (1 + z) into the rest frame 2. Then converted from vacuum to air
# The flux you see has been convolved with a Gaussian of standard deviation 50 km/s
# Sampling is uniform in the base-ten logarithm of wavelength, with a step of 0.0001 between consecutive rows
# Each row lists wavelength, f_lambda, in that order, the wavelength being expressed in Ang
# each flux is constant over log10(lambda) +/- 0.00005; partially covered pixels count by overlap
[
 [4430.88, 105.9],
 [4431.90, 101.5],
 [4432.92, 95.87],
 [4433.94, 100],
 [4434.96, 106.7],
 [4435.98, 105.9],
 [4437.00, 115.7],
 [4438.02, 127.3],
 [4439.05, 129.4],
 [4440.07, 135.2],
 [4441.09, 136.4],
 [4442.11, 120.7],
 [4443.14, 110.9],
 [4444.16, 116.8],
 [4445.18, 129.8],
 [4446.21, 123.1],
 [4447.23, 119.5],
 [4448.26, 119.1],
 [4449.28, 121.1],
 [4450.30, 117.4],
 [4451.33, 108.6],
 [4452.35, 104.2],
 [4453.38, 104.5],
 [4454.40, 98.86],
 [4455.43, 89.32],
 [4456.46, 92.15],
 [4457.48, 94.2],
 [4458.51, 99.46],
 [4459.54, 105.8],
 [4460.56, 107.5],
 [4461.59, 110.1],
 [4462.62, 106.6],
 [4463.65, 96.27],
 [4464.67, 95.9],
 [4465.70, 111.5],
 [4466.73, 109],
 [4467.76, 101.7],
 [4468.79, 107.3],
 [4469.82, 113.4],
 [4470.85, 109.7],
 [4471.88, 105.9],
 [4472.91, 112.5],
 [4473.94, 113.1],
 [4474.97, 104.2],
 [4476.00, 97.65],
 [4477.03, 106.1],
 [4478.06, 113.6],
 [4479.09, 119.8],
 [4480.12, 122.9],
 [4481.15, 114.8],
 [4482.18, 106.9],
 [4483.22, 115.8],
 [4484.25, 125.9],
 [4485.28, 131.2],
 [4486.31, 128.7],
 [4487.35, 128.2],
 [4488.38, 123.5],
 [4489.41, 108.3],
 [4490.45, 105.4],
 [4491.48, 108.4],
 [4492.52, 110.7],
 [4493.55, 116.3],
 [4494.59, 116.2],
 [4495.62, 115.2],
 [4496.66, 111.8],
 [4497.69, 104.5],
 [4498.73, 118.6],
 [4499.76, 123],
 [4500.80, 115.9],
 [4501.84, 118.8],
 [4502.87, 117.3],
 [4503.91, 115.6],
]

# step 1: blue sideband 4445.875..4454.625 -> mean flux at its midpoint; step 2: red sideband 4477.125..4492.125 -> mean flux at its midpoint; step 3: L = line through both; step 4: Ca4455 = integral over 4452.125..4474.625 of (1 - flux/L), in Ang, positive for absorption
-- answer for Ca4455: 2.1 Ang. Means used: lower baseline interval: 113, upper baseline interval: 118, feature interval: 104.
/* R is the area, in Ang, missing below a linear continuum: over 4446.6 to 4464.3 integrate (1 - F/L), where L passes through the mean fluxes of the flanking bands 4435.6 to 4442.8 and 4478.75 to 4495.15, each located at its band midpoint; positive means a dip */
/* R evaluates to 2.39 Ang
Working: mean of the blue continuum 124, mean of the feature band 106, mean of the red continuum 118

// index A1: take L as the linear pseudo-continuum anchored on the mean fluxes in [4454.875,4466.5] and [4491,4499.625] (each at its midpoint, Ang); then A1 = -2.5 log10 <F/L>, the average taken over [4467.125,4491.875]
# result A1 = -0.06 mag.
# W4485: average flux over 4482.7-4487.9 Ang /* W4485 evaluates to 126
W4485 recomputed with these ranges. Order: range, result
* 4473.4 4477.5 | 105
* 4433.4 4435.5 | 103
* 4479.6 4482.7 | 115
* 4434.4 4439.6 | 117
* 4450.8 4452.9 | 106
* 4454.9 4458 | 91.8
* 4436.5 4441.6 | 129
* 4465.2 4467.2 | 110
